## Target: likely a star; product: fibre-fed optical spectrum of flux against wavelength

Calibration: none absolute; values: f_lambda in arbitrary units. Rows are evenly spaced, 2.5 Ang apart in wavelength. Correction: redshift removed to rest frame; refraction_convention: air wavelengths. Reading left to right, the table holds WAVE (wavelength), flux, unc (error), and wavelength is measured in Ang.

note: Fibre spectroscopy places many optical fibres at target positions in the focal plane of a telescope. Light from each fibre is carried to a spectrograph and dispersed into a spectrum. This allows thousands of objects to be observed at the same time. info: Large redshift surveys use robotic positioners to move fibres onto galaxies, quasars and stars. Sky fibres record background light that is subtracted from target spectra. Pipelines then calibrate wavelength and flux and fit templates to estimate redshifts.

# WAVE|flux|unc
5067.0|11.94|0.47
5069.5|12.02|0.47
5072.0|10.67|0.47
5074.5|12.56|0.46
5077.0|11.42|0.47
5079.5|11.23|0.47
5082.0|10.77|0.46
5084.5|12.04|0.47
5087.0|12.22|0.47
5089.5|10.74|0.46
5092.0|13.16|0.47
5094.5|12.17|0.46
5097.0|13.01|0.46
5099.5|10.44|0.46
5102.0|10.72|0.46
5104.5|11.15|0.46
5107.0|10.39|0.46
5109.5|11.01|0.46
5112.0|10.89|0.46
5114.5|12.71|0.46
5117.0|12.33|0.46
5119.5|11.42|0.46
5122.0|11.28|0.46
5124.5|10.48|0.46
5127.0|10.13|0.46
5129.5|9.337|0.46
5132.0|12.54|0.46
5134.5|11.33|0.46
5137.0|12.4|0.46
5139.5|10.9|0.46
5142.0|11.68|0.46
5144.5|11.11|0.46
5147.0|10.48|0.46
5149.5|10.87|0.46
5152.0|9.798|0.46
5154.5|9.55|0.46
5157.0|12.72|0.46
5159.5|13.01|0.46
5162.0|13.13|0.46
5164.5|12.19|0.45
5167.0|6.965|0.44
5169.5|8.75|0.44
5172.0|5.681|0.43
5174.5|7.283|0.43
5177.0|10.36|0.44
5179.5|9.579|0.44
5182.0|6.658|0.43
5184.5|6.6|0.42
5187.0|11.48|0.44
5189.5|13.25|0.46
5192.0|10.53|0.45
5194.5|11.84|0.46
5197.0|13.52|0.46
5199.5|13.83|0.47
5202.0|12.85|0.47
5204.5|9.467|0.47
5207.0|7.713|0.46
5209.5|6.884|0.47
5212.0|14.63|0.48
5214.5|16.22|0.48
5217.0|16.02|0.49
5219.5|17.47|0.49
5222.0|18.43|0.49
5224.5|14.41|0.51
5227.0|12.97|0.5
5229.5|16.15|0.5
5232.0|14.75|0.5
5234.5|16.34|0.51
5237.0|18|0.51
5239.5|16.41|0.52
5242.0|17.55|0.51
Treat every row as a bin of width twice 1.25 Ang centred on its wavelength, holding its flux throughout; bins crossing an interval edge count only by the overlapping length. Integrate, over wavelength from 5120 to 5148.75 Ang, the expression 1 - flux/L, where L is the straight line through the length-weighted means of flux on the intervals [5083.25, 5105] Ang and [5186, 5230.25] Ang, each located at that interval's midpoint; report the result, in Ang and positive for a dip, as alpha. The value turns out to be 2.80 Ang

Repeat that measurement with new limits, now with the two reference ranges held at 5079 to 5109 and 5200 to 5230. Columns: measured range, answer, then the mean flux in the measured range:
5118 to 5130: 1.36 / 10.6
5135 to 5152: 1.64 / 11.1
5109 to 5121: 0.15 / 11.7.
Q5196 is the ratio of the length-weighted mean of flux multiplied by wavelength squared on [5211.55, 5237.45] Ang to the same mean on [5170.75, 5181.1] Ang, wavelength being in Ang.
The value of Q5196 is 1.98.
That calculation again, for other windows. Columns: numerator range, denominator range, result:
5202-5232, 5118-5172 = 1.30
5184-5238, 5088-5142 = 1.22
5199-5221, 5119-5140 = 1.19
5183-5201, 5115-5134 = 1.06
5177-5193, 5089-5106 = 0.86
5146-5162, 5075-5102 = 0.99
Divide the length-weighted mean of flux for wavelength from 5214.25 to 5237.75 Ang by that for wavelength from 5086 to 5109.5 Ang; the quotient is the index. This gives 1.4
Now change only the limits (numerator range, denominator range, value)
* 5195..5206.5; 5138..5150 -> 1.09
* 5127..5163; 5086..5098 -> 0.92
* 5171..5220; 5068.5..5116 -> 0.95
